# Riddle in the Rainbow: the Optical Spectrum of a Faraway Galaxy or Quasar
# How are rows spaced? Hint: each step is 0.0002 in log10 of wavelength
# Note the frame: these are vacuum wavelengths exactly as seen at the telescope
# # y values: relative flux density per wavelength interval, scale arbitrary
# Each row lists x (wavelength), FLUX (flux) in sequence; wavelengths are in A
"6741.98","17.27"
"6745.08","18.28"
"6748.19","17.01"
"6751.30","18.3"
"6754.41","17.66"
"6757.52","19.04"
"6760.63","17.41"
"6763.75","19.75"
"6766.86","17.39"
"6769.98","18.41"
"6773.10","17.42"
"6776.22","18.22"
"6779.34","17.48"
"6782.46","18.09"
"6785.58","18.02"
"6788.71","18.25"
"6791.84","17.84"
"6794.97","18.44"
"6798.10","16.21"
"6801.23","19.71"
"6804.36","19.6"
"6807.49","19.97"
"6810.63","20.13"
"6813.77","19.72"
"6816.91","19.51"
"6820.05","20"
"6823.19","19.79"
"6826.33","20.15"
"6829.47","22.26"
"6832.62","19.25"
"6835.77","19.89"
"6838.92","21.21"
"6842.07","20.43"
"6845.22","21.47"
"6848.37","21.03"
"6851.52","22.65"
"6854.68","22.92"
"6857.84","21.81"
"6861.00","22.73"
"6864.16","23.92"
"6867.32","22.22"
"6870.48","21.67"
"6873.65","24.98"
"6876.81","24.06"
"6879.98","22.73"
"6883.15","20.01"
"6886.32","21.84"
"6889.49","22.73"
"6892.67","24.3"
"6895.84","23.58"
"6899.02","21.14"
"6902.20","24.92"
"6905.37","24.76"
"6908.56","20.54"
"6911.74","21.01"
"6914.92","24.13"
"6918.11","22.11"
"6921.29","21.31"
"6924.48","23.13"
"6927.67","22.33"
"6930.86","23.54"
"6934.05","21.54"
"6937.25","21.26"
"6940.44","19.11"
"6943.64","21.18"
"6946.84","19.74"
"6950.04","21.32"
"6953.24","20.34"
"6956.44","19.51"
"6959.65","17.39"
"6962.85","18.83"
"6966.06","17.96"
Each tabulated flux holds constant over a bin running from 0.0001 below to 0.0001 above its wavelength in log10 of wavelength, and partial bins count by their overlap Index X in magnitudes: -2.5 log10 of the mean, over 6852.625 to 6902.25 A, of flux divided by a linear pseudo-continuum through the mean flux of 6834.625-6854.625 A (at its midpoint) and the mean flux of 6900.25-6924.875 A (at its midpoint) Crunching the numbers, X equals -0.040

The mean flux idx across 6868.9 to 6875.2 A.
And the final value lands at 23.3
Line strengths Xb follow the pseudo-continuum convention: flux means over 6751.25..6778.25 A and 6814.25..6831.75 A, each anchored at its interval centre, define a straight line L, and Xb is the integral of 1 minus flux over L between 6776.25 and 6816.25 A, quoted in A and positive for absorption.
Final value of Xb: 1.40 A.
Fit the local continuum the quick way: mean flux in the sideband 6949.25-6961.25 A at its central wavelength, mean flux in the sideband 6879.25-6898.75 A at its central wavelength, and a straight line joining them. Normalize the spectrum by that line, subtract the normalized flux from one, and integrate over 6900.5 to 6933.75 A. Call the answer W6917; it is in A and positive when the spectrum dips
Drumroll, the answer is -2.4 A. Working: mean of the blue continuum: 22.4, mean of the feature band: 22.7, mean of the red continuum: 19.5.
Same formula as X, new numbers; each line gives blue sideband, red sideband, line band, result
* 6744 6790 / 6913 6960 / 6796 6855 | -0.059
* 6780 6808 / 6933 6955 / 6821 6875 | -0.131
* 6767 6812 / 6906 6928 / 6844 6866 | -0.104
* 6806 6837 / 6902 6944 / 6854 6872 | -0.081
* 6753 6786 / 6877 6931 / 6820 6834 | -0.017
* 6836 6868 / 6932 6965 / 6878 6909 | -0.081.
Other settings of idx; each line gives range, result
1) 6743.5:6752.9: 17.9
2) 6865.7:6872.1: 22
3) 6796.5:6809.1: 18.9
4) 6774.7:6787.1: 18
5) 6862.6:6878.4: 23.4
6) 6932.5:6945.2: 20.8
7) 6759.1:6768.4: 18.2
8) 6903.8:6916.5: 22.6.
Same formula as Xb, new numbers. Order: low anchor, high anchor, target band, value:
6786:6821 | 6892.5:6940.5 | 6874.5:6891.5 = -0.8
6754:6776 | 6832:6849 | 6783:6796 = 0.6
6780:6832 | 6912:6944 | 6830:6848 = -0.6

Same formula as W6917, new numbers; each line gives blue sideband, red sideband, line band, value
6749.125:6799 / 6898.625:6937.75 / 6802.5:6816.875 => -0.5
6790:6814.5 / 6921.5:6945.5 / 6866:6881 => -2.0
